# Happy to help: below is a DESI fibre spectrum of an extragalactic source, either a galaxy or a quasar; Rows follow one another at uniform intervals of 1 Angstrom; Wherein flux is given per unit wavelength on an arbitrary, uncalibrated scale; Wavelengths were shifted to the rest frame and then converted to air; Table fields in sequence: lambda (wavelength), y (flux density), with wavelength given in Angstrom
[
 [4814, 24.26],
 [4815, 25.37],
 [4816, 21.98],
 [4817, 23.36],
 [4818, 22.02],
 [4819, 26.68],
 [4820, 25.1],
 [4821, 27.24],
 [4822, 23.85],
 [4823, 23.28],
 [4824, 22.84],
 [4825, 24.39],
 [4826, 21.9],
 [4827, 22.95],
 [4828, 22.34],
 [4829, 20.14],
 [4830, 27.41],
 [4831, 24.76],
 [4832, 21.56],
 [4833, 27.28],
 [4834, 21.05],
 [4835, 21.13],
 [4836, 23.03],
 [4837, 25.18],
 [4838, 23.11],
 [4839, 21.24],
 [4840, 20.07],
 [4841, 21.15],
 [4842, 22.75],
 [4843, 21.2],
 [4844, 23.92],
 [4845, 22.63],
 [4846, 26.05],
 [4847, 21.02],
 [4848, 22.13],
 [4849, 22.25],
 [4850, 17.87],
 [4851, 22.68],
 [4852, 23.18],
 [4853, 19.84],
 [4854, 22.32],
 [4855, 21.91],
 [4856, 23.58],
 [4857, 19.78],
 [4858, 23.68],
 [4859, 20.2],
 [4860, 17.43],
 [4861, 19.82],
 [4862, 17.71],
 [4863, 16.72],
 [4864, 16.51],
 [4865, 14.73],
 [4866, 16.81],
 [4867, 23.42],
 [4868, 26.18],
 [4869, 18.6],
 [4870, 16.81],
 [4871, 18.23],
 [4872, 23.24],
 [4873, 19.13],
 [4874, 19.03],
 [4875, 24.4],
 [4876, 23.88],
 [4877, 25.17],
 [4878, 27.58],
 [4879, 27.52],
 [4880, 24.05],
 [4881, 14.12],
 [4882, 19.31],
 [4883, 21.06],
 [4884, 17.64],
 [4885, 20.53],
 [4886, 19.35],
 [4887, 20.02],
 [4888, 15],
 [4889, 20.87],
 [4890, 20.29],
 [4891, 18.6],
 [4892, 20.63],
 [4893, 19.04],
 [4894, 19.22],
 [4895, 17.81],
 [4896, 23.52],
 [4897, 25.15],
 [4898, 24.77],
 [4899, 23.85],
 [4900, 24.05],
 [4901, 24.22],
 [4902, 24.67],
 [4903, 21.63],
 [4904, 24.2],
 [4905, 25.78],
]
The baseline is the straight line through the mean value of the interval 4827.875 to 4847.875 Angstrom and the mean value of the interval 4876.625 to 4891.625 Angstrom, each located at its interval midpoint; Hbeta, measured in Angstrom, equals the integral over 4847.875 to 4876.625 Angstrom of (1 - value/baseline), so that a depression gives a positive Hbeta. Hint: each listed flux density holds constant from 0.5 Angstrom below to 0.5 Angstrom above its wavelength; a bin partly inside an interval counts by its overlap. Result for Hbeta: 1.72 Angstrom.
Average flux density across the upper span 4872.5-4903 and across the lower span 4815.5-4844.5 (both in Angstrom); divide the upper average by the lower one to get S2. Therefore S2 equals 0.9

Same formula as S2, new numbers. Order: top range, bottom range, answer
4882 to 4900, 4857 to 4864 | 1.07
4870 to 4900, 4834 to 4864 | 0.99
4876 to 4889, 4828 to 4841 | 0.92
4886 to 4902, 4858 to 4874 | 1.10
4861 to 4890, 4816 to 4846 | 0.87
